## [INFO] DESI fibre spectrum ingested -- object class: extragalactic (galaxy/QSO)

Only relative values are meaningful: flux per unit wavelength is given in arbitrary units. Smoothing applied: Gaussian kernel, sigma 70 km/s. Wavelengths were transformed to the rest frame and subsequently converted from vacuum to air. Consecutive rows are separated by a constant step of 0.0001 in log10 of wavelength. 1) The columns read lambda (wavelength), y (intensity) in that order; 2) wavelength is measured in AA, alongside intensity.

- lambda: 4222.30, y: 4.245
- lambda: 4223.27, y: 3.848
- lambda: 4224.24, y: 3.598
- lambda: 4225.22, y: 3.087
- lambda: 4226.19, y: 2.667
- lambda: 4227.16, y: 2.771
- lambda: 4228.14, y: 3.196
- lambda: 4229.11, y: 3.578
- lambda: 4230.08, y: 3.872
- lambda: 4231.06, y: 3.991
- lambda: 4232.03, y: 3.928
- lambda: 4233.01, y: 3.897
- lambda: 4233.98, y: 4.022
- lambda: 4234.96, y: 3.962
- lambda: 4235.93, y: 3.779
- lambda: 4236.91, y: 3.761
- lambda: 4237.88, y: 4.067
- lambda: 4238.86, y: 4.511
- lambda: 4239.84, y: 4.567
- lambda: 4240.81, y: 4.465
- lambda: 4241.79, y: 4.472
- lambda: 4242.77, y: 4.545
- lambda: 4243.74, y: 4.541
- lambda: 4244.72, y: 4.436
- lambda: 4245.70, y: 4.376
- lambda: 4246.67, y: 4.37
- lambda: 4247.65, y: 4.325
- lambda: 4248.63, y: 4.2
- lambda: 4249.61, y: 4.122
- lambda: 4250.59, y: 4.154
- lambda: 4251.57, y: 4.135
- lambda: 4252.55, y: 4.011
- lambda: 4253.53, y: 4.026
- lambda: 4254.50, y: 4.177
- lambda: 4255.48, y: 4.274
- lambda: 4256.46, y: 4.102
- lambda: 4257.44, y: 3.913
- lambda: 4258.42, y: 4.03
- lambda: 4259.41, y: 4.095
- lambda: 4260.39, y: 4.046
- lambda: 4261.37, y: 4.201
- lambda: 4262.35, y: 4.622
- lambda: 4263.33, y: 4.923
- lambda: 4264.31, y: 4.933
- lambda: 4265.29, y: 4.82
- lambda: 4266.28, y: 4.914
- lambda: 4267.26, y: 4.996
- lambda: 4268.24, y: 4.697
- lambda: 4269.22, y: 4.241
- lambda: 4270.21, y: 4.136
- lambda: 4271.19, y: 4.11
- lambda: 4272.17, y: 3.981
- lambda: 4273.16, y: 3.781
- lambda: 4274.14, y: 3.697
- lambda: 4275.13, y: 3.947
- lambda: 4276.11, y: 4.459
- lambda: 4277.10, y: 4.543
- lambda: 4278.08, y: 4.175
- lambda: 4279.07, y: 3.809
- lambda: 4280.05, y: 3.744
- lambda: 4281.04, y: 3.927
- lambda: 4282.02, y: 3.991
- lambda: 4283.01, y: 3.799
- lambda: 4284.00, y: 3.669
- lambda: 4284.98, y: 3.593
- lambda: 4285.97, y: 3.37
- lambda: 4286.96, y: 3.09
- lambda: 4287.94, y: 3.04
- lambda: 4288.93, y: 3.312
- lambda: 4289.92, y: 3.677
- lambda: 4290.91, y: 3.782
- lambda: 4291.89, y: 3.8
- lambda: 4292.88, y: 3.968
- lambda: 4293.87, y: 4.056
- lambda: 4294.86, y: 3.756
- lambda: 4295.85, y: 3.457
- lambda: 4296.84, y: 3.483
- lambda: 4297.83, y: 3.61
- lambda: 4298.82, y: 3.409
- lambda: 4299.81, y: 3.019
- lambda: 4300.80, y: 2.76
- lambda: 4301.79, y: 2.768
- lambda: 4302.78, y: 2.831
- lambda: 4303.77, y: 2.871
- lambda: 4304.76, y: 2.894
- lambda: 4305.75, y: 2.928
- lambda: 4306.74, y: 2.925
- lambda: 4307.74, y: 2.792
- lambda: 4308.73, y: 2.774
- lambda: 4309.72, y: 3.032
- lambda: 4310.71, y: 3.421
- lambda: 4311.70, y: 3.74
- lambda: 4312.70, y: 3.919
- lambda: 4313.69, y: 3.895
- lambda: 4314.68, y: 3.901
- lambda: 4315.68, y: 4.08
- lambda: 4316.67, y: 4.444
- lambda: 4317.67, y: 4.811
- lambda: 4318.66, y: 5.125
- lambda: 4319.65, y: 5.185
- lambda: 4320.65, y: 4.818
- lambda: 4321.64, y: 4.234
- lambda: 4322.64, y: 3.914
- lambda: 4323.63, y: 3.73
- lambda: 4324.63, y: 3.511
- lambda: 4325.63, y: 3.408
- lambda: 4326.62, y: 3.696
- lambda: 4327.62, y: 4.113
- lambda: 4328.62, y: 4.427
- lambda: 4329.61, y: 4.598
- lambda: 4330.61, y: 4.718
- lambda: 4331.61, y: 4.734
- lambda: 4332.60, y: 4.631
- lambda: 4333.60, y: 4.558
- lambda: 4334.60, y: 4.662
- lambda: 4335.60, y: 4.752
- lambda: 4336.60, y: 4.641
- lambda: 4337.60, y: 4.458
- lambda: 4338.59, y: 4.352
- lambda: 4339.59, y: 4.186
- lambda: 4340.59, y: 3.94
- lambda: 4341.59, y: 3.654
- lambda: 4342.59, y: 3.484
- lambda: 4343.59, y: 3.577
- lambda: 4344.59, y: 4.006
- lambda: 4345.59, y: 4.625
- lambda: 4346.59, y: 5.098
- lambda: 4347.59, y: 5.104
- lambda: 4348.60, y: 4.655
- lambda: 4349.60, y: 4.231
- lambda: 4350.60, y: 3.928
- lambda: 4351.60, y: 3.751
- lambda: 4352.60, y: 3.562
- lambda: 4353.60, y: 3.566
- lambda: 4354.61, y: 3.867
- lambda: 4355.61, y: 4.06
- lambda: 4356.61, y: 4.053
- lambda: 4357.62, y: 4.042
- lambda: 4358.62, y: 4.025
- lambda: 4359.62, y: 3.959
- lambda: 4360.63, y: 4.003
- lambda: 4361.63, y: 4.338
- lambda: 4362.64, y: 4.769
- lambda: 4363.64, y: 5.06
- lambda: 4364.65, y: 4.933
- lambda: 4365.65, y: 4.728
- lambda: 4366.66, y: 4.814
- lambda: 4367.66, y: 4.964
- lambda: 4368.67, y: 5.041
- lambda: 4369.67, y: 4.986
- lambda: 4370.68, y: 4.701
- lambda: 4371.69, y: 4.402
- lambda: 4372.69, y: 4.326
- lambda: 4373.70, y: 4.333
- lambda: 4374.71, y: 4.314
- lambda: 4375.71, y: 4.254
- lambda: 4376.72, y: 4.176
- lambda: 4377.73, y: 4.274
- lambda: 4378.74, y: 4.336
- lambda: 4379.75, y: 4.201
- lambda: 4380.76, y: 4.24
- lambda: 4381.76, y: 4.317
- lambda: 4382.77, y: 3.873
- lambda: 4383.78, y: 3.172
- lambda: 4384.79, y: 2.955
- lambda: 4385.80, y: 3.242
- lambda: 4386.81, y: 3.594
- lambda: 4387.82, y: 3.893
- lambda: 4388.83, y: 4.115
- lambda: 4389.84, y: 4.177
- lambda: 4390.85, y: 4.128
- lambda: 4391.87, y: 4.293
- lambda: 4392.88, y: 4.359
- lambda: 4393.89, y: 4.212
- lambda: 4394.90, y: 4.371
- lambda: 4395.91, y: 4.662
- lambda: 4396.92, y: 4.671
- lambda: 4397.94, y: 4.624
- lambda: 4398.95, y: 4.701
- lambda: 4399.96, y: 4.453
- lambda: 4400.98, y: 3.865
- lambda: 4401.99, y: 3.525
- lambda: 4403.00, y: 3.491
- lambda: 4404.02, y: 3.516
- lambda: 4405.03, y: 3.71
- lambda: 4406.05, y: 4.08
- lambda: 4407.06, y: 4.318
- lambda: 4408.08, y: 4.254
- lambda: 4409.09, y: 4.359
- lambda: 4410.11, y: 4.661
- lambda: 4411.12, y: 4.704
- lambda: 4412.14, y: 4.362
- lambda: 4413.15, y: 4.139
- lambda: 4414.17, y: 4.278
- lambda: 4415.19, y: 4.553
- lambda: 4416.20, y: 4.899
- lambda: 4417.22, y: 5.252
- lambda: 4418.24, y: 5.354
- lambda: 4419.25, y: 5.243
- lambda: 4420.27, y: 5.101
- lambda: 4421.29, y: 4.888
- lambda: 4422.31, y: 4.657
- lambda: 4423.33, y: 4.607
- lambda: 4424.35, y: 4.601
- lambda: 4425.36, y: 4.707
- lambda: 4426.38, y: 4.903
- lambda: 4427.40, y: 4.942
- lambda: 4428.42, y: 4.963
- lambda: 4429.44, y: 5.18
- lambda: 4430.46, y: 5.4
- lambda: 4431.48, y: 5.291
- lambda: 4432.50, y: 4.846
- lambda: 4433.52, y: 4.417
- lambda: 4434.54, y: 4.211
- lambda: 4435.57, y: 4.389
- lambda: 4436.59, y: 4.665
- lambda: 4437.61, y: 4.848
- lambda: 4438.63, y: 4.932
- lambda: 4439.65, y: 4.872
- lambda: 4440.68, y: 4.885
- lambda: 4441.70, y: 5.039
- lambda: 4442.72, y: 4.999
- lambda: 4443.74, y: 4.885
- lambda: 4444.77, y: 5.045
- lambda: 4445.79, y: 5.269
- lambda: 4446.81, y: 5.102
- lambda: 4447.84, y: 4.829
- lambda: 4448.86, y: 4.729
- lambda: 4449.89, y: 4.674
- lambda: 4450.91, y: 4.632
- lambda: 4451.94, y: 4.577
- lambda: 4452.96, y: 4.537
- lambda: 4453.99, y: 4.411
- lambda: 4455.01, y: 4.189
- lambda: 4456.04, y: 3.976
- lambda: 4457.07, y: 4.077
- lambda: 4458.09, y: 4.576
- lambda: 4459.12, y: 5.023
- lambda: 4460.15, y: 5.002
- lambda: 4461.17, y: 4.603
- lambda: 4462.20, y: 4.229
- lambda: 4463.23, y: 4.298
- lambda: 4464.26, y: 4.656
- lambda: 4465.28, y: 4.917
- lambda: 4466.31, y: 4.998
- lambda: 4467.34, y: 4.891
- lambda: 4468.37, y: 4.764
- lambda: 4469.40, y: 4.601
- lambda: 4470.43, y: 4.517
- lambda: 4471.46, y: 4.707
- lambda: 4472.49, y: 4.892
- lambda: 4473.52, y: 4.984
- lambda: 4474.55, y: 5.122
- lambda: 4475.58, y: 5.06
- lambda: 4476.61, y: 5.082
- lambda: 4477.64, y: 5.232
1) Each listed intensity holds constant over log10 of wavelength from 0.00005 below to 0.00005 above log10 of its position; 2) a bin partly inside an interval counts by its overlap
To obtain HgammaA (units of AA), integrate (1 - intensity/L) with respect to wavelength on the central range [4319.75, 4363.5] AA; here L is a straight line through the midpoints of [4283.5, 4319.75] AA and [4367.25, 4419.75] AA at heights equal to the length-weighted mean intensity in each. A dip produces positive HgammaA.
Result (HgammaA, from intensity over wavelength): -4.06 AA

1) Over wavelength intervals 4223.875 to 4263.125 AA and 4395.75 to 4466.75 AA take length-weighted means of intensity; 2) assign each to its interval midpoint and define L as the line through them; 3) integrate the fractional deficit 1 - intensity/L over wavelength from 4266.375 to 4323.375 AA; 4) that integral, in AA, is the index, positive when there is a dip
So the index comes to 5.8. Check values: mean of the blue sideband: 4.03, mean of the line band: 3.77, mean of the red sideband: 4.63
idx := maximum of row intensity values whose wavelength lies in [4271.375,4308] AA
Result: 4.543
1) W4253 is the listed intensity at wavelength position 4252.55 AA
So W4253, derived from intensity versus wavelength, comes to 4.011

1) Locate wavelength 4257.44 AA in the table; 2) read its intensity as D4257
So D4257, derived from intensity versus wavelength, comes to 3.913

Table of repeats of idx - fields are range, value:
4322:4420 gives 5.354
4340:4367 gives 5.104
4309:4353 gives 5.185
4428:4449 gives 5.4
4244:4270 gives 4.996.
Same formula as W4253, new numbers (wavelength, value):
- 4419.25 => 5.243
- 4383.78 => 3.172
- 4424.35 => 4.601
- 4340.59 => 3.94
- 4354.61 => 3.867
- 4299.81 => 3.019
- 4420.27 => 5.101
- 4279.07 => 3.809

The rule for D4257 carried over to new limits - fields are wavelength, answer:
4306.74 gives 2.925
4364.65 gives 4.933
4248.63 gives 4.2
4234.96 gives 3.962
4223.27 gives 3.848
